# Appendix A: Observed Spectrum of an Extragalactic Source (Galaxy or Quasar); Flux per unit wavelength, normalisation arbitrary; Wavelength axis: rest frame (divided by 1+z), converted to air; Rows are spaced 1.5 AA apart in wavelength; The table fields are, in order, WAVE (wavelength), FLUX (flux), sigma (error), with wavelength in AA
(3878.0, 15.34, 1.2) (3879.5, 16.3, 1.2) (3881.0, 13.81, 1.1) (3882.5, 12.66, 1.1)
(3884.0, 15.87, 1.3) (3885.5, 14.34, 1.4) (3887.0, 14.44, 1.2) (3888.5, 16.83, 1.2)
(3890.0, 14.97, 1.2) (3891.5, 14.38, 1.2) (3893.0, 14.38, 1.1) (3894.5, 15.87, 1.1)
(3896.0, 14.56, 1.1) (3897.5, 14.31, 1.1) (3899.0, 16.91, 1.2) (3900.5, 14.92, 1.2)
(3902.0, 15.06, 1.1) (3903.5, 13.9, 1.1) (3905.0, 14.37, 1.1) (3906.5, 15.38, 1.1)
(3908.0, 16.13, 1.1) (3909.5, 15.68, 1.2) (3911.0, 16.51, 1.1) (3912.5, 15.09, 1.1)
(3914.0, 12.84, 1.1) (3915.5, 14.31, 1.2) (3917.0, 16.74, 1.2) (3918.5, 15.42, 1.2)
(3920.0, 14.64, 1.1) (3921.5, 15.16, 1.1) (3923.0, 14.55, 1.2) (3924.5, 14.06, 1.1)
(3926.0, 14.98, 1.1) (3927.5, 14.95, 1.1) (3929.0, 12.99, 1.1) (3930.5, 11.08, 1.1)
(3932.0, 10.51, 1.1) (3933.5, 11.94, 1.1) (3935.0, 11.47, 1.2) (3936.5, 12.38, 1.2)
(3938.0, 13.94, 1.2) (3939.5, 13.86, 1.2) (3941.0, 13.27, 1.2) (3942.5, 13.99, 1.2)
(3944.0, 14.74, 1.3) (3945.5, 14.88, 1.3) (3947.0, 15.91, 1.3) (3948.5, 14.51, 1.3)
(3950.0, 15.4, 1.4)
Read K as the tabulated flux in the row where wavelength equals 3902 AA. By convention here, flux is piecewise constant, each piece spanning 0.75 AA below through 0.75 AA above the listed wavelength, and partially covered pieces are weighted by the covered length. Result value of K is 15.06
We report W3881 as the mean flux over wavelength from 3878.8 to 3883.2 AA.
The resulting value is 14.3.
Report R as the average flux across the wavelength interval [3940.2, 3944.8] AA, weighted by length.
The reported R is 14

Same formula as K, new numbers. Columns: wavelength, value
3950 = 15.4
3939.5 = 13.86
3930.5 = 11.08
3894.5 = 15.87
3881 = 13.81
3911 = 16.51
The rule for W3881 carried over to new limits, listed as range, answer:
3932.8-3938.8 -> 12.4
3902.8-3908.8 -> 15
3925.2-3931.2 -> 13.5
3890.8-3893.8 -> 14.4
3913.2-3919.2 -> 14.8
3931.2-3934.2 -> 11.2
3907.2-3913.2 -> 15.9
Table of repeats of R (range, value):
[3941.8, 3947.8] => 14.9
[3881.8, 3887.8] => 14.4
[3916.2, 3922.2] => 15.5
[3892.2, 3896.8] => 14.9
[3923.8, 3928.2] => 14.7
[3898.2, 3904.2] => 15.2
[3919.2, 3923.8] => 14.8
